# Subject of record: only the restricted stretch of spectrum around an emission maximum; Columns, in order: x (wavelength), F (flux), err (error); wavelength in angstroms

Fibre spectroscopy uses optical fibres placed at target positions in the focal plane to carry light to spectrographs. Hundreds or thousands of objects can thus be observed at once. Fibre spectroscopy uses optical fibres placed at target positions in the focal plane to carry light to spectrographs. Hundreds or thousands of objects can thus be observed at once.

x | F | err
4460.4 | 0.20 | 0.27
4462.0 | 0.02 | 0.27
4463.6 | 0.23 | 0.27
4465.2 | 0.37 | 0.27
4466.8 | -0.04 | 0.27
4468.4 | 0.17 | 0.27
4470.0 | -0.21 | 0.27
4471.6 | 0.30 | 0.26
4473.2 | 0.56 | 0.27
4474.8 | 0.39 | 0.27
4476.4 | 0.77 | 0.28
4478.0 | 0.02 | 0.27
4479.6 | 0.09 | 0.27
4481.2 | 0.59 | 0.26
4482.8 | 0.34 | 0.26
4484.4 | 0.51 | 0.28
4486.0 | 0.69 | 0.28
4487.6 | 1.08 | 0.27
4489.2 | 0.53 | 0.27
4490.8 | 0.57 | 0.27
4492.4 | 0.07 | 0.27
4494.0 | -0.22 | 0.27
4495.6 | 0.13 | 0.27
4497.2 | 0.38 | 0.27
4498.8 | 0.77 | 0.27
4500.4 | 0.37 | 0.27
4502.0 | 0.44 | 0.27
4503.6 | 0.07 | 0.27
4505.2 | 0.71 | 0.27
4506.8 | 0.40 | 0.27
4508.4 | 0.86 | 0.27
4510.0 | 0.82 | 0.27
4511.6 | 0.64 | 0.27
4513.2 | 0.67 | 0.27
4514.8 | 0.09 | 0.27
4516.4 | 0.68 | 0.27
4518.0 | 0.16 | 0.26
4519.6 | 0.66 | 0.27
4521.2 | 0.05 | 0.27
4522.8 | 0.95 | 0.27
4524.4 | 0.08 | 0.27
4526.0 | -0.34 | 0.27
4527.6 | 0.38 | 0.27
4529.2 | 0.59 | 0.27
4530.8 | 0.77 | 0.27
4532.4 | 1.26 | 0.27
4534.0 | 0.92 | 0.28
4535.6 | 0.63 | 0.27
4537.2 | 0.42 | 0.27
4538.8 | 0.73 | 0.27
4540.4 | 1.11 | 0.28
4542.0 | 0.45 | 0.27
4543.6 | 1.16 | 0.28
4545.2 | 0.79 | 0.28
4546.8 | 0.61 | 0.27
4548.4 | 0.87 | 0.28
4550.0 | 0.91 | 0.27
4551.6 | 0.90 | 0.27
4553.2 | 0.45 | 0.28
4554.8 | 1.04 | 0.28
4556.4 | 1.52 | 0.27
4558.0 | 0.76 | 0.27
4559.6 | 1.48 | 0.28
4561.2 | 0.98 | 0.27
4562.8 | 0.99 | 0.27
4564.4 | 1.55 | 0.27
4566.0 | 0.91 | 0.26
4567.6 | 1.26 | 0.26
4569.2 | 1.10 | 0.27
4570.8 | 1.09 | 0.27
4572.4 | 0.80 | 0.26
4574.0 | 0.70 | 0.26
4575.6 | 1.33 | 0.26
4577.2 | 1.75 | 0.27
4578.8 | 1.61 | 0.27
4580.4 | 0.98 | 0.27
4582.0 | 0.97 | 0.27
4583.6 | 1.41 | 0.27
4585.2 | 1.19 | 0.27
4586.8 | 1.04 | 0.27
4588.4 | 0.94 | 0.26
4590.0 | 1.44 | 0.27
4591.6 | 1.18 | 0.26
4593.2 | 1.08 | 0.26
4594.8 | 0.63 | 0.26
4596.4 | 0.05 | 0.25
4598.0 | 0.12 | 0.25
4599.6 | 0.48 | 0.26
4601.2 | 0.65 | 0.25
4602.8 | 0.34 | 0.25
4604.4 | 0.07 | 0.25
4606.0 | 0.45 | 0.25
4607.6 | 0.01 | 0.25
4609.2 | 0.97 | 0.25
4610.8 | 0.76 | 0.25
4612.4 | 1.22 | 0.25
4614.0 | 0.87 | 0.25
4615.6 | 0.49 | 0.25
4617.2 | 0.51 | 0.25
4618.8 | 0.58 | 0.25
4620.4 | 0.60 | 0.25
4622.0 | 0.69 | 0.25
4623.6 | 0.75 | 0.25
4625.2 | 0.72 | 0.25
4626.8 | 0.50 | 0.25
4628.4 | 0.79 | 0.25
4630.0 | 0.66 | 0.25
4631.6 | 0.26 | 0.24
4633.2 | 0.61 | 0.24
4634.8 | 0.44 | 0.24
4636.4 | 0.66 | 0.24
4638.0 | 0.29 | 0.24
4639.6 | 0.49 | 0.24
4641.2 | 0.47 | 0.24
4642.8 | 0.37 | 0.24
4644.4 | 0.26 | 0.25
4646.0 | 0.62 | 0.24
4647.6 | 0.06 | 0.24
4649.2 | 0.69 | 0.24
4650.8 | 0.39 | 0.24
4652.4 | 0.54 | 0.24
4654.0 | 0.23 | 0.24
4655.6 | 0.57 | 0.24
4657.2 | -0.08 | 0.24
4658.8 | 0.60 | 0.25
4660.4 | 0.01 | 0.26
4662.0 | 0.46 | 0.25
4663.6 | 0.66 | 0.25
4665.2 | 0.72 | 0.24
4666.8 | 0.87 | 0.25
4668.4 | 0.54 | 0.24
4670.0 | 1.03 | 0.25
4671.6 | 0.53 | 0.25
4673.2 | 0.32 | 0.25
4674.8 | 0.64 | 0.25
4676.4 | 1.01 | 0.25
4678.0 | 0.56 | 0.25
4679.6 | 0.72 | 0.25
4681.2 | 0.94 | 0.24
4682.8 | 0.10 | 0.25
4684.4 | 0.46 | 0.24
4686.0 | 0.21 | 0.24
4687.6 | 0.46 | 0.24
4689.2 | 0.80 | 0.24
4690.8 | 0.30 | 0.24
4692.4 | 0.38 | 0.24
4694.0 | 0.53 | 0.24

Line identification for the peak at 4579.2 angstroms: C IV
